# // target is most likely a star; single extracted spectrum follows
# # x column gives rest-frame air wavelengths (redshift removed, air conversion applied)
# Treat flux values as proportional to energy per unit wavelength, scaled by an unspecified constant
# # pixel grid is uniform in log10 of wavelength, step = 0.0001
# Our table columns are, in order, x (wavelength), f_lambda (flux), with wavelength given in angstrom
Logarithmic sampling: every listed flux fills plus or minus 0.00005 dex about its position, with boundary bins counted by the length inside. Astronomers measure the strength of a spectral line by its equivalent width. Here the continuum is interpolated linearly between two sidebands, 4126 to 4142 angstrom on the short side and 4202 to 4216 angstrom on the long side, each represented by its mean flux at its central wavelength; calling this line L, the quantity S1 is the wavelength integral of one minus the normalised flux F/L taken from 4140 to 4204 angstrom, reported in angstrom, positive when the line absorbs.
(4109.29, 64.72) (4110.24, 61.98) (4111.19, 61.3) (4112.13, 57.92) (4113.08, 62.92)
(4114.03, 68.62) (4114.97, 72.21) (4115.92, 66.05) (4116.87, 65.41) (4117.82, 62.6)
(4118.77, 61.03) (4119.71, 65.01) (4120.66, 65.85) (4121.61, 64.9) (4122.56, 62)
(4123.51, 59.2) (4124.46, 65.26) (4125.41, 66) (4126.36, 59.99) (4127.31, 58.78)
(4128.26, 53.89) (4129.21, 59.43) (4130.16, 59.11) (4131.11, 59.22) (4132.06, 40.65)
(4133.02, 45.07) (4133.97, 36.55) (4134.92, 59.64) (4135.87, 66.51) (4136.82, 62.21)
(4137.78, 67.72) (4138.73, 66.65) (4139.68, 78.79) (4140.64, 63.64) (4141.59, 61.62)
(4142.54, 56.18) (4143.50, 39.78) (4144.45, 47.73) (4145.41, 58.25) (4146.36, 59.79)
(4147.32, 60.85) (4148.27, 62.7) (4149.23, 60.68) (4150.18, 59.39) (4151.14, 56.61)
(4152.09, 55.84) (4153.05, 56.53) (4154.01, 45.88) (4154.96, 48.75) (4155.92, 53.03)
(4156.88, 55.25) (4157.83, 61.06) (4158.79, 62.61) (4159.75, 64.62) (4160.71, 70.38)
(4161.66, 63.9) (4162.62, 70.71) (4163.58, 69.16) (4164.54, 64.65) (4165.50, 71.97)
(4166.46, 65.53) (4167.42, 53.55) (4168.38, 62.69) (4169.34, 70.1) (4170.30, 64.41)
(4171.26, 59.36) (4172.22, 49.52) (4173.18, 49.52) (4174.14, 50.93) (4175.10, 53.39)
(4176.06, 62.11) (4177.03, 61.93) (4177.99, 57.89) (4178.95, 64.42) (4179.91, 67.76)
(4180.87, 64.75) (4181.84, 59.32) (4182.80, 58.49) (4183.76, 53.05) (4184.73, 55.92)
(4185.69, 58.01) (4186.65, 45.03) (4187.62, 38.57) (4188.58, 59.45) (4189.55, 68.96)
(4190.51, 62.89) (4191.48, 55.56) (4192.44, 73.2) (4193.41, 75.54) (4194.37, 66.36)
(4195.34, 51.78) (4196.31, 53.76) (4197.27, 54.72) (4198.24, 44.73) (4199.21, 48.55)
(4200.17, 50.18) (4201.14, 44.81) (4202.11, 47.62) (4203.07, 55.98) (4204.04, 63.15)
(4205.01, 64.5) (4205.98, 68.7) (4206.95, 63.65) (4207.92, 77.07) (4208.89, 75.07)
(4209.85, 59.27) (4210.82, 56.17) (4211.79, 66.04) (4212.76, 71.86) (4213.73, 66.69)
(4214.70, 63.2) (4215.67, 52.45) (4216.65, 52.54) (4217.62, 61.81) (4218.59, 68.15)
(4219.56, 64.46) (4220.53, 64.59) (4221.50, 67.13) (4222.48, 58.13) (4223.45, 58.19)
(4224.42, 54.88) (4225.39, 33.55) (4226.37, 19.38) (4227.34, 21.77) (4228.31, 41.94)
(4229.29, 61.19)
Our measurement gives 3.2 angstrom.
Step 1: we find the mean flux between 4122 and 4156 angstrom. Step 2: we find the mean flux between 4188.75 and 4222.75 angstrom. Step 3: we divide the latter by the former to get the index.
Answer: 1.06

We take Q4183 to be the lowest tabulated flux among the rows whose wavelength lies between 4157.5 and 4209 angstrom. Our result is 38.57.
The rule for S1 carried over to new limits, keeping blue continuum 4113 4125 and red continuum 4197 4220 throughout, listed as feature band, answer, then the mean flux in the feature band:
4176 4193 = 0.6 angstrom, 59.3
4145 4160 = 1.3 angstrom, 57.5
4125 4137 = 1.6 angstrom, 55.7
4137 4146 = 0.5 angstrom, 60.1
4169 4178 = 0.6 angstrom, 57.7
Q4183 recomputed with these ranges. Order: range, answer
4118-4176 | 36.55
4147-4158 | 45.88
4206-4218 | 52.45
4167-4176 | 49.52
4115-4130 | 53.89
